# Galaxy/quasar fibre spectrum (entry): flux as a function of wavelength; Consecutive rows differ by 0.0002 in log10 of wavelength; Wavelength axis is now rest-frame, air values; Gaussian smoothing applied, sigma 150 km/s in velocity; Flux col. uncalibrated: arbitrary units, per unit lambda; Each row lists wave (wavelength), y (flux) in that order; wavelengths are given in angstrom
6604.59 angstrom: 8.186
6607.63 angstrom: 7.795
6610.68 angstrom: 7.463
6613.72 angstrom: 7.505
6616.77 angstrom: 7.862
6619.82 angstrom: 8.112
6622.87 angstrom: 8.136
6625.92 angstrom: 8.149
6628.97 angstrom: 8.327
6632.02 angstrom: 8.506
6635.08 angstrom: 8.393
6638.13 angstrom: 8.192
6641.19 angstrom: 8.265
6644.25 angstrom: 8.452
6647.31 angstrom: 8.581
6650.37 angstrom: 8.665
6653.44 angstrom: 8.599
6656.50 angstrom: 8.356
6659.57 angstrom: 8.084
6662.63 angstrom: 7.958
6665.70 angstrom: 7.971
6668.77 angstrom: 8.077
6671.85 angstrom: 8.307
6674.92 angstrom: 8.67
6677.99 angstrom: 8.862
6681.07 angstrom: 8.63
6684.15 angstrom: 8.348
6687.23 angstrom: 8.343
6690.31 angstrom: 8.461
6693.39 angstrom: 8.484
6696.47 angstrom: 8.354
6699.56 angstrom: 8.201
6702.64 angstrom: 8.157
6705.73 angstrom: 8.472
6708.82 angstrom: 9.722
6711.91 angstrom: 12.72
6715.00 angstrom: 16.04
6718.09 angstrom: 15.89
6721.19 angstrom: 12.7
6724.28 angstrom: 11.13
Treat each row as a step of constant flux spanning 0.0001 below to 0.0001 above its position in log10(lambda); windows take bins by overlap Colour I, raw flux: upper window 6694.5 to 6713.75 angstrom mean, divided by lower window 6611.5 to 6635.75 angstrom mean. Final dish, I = 1.2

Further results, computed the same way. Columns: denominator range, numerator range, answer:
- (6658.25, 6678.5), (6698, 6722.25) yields 1.39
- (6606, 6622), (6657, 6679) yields 1.06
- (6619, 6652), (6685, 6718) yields 1.19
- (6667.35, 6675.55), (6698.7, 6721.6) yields 1.39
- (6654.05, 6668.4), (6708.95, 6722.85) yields 1.70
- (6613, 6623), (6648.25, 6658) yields 1.08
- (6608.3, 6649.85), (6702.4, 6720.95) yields 1.49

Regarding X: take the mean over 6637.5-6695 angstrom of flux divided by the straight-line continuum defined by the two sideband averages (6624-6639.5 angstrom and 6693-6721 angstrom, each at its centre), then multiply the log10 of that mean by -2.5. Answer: 0.13 mag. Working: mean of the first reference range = 8.31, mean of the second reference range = 10.9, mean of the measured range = 8.39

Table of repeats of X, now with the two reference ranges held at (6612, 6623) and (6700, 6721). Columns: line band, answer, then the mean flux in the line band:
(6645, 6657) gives 0.08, 8.56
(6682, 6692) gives 0.27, 8.4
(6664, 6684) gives 0.21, 8.41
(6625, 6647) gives 0.04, 8.35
